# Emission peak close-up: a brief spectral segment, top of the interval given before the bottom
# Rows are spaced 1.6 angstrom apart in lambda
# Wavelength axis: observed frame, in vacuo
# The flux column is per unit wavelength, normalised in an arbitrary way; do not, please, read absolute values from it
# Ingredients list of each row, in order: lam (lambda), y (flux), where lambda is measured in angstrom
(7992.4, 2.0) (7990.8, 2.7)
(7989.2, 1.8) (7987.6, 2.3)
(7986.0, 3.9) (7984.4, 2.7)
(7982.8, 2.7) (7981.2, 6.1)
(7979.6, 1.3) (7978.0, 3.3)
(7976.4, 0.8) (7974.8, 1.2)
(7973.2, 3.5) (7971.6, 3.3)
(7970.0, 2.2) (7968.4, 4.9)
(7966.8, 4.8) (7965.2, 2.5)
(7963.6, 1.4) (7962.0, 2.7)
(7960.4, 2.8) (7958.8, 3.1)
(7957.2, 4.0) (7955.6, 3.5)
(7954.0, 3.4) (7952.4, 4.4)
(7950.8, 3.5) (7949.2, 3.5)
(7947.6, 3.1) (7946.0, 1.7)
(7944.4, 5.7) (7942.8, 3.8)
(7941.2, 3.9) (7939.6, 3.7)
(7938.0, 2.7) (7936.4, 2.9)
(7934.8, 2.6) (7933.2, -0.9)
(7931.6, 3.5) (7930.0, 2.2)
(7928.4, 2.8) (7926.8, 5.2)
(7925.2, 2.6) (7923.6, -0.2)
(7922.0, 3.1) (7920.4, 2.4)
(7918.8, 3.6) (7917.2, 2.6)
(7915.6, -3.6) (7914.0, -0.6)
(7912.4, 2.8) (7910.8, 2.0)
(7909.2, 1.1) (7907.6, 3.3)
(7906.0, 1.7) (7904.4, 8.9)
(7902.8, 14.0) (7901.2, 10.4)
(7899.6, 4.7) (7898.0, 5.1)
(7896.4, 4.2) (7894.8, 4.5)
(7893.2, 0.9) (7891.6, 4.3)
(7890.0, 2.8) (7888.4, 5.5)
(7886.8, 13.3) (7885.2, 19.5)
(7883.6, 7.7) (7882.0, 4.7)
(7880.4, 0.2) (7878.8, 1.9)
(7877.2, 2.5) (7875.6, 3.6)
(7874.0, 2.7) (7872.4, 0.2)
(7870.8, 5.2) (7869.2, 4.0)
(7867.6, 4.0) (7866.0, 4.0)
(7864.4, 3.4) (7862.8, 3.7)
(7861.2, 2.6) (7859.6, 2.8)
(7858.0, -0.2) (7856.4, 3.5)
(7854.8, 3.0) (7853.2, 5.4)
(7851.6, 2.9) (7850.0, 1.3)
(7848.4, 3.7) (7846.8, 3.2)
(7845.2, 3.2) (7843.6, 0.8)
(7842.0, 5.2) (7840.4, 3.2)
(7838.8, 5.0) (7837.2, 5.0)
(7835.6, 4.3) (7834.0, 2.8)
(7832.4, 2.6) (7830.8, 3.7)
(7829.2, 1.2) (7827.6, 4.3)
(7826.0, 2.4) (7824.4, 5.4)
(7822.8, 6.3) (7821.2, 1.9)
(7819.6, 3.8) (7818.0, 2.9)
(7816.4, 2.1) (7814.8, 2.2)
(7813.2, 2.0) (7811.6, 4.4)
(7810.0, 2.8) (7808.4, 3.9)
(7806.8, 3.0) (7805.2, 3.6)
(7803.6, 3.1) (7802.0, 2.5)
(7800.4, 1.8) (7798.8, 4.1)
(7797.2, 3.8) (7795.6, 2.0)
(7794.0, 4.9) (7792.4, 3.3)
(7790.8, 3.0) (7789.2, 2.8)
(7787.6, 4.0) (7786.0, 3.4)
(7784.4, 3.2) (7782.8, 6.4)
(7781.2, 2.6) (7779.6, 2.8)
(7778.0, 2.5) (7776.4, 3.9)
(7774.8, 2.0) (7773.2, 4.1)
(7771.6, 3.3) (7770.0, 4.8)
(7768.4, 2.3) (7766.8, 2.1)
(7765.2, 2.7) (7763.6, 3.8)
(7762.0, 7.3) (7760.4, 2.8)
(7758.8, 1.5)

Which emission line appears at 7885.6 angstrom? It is [S II] 6716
